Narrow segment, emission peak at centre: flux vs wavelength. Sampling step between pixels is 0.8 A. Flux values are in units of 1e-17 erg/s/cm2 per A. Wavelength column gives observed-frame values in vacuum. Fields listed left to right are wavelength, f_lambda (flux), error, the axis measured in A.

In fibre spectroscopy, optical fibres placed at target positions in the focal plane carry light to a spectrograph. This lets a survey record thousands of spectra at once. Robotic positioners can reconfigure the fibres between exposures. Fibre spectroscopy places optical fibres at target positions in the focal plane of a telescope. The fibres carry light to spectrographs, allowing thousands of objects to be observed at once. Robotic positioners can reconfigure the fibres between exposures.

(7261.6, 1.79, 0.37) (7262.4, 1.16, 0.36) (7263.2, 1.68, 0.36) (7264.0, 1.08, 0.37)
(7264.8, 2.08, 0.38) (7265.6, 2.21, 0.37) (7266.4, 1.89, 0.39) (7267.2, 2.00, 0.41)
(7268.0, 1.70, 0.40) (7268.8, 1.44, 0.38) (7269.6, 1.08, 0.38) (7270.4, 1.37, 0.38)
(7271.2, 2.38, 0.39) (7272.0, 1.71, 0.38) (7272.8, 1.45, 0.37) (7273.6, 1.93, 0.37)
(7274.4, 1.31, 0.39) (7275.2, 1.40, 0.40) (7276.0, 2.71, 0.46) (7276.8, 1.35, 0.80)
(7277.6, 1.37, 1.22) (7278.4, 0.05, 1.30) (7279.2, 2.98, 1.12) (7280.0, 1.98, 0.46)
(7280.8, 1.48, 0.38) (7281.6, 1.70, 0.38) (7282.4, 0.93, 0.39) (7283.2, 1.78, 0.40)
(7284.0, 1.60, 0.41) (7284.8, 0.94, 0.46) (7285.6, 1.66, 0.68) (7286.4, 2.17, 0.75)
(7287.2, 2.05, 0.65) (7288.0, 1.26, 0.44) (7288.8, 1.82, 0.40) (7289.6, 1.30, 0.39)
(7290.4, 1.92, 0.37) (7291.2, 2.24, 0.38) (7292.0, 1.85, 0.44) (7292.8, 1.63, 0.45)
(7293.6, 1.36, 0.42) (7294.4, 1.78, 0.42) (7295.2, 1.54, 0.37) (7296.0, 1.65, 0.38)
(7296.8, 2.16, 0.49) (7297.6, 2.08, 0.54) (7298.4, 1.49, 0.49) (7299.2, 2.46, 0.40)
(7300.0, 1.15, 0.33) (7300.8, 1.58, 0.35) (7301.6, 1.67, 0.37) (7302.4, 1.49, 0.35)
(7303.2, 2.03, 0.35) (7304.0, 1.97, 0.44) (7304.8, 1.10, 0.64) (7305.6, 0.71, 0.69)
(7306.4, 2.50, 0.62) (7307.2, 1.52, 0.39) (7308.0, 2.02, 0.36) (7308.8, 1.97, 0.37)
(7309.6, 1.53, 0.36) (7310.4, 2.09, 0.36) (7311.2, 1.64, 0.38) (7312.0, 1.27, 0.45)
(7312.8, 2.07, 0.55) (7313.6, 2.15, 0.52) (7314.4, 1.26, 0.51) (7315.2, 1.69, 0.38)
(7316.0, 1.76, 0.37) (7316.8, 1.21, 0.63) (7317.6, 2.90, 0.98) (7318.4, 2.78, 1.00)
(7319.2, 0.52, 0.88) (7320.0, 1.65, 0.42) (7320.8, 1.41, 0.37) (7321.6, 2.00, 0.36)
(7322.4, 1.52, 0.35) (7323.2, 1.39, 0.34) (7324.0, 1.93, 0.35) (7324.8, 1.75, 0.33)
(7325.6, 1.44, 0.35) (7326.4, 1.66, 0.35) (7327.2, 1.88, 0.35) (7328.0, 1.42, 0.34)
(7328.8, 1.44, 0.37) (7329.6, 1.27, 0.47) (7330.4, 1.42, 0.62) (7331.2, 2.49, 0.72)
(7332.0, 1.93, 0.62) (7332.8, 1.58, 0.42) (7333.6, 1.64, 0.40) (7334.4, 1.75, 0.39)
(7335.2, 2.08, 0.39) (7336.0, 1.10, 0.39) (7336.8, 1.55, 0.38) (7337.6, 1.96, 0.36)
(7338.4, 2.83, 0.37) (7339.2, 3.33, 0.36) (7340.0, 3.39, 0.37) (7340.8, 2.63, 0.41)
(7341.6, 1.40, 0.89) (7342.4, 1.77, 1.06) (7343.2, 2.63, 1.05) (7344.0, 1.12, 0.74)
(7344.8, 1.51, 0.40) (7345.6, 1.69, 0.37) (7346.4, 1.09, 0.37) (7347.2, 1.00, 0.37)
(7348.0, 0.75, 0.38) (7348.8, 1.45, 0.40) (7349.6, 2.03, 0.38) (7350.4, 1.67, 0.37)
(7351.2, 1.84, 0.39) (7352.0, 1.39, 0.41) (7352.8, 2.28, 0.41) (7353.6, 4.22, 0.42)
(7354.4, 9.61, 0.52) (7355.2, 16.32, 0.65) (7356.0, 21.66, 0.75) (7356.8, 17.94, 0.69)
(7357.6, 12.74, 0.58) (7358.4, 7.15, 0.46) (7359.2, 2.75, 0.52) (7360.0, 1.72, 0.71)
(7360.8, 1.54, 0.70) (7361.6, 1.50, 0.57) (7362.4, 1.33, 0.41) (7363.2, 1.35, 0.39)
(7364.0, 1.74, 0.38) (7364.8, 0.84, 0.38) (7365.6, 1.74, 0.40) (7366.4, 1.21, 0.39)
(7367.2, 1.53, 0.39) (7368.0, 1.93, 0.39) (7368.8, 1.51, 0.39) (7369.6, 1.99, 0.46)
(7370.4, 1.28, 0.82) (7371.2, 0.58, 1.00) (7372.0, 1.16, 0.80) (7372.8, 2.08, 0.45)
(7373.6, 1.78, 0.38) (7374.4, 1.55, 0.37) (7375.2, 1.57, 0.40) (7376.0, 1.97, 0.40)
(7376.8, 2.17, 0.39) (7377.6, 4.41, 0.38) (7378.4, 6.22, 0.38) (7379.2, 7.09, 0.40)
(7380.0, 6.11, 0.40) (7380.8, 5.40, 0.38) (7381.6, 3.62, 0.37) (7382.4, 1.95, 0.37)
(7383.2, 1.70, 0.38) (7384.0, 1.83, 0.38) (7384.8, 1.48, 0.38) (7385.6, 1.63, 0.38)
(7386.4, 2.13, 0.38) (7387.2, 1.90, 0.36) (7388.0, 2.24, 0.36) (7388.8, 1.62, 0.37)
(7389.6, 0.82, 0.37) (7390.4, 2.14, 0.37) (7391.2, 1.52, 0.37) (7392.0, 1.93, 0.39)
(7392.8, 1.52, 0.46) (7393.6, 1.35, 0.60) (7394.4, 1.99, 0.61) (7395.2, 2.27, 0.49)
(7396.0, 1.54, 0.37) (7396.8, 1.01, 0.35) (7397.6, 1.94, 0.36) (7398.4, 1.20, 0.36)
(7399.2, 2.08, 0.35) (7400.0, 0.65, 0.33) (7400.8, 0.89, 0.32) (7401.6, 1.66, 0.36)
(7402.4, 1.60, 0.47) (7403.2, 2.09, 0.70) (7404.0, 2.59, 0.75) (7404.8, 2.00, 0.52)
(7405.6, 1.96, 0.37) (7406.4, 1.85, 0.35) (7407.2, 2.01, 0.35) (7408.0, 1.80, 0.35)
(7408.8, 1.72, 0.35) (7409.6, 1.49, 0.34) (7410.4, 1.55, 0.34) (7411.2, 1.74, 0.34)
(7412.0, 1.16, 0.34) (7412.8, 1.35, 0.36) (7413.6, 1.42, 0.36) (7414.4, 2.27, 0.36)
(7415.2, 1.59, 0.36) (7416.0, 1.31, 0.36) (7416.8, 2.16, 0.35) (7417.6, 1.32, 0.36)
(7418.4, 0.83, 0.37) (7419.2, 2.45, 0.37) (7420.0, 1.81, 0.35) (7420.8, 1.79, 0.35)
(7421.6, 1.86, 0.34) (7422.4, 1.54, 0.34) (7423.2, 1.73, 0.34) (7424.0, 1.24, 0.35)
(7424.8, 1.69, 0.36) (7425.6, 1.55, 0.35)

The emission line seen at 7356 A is H-alpha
